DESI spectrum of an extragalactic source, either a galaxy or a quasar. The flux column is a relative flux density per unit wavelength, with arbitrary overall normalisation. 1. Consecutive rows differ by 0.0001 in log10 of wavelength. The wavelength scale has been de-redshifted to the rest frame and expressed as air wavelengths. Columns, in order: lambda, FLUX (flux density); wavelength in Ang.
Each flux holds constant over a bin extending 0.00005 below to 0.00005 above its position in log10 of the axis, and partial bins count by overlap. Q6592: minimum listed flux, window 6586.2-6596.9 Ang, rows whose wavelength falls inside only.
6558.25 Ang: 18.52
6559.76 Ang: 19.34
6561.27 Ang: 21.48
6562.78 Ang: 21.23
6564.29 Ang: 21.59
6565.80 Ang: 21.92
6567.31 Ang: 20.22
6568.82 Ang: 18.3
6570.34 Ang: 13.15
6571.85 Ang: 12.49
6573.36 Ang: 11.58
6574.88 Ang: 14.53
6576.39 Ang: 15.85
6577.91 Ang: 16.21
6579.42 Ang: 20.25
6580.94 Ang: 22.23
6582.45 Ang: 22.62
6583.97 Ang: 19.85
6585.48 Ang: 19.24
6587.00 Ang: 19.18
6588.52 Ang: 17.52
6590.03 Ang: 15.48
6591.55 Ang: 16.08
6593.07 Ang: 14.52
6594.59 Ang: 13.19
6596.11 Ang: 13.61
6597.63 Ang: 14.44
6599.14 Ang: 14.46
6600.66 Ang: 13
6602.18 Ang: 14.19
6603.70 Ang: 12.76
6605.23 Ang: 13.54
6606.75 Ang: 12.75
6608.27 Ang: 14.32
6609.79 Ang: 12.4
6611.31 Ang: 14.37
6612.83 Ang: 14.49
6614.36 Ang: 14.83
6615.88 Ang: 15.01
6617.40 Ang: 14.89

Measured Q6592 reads 13.19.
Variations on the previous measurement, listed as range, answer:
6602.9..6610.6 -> 12.4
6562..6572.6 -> 12.49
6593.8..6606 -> 12.76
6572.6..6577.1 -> 11.58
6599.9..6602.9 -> 13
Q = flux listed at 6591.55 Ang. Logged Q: 16.08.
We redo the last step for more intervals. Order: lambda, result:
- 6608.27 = 14.32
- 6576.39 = 15.85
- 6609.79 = 12.4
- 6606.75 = 12.75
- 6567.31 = 20.22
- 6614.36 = 14.83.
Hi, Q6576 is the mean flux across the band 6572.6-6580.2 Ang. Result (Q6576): 15.7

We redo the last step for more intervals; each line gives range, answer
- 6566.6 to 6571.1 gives 17.2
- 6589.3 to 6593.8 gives 15.3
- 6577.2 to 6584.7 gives 20.3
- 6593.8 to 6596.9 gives 13.4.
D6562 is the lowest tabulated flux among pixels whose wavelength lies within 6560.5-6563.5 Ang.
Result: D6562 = 21.23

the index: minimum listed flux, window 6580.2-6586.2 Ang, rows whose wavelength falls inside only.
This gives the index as 19.24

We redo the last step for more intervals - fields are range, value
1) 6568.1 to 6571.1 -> 13.15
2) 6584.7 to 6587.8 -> 19.18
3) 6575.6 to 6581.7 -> 15.85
